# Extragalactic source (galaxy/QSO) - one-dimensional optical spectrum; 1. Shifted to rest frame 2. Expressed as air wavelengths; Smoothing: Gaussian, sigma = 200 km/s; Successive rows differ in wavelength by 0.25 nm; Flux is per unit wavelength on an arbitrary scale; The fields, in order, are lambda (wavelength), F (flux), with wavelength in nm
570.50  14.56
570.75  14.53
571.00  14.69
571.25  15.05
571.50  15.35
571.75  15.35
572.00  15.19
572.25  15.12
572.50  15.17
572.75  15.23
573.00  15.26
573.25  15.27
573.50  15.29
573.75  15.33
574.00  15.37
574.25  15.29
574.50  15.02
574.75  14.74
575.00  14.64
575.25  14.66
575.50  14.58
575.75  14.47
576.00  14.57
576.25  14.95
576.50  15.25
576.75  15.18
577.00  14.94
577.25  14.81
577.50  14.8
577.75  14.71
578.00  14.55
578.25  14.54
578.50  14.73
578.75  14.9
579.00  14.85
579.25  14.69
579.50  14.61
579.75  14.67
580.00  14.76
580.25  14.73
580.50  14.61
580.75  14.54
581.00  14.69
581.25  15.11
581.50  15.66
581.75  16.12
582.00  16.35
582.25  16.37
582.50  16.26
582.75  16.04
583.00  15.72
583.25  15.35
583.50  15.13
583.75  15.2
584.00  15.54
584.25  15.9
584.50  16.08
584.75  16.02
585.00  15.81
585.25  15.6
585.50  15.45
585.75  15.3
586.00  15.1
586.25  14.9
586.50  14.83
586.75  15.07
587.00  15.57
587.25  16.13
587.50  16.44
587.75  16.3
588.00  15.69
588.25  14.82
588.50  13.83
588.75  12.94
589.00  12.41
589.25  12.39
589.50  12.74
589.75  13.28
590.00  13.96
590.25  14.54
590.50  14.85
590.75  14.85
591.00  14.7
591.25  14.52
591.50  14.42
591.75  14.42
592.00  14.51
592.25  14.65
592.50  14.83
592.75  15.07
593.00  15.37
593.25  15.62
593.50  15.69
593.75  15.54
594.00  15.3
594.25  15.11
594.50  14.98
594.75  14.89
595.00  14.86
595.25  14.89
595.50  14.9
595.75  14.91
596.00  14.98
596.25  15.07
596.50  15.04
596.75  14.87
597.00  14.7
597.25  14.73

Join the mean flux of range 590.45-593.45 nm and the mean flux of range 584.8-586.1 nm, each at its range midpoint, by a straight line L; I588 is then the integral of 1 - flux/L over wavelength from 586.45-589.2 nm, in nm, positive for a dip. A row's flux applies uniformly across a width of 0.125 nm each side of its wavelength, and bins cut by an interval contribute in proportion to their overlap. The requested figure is 0.07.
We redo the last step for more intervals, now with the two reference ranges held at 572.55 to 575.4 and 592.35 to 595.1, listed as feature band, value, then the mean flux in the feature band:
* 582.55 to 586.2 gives -0.10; 15.6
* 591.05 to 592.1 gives 0.05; 14.5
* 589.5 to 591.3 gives 0.11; 14.3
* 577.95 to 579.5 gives 0.04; 14.7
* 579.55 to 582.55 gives -0.03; 15.3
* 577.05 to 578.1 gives 0.03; 14.7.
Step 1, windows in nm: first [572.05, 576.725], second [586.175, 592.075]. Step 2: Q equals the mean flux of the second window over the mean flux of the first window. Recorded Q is 0.97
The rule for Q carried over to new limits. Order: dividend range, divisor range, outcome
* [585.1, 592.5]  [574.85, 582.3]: 0.98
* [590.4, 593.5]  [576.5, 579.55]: 1.00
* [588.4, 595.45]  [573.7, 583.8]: 0.96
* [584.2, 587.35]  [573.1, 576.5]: 1.04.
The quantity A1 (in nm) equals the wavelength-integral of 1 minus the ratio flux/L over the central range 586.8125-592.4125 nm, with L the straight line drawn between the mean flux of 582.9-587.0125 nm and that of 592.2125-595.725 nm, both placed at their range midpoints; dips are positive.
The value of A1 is 0.300 nm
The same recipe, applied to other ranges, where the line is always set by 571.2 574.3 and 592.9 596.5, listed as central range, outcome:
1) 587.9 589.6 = 0.18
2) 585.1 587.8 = -0.06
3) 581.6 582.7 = -0.07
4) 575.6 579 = 0.10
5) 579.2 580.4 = 0.04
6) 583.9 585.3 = -0.06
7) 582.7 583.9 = -0.02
